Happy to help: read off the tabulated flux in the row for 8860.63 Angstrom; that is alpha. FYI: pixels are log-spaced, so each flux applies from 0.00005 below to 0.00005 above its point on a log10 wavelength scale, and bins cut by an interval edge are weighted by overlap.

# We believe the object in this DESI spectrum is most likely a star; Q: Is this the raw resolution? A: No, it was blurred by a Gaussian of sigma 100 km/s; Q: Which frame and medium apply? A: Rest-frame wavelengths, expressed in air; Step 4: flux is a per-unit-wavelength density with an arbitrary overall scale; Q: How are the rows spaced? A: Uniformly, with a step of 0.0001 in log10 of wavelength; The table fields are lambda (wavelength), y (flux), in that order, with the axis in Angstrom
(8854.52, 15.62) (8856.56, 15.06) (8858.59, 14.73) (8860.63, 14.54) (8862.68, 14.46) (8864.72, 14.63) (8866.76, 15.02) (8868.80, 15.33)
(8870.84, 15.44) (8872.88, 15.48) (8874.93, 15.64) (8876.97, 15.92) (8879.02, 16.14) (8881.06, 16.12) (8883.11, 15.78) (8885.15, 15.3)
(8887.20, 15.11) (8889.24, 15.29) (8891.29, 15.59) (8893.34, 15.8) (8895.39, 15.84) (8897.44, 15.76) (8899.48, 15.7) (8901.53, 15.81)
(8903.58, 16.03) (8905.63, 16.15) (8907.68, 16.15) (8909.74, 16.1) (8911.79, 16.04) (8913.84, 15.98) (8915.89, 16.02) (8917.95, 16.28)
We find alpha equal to 14.54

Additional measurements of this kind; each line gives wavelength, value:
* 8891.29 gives 15.59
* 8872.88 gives 15.48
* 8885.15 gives 15.3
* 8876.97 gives 15.92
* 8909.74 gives 16.1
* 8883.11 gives 15.78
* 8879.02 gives 16.14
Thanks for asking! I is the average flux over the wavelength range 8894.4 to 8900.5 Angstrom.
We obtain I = 15.8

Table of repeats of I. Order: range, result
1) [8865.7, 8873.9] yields 15.3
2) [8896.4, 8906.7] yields 15.9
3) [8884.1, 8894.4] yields 15.4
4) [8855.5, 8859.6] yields 14.9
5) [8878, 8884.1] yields 16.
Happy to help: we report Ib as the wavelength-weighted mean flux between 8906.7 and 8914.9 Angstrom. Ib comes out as 16.1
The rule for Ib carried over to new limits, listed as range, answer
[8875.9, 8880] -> 16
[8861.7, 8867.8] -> 14.7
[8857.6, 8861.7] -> 14.6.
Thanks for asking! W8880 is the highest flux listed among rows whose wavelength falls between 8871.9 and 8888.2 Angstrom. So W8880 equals 16.14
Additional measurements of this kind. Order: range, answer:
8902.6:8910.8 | 16.15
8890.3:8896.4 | 15.84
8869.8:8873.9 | 15.48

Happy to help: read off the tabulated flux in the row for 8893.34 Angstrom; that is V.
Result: 15.8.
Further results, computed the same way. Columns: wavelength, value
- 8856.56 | 15.06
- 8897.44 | 15.76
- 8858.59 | 14.73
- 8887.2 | 15.11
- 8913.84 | 15.98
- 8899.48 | 15.7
